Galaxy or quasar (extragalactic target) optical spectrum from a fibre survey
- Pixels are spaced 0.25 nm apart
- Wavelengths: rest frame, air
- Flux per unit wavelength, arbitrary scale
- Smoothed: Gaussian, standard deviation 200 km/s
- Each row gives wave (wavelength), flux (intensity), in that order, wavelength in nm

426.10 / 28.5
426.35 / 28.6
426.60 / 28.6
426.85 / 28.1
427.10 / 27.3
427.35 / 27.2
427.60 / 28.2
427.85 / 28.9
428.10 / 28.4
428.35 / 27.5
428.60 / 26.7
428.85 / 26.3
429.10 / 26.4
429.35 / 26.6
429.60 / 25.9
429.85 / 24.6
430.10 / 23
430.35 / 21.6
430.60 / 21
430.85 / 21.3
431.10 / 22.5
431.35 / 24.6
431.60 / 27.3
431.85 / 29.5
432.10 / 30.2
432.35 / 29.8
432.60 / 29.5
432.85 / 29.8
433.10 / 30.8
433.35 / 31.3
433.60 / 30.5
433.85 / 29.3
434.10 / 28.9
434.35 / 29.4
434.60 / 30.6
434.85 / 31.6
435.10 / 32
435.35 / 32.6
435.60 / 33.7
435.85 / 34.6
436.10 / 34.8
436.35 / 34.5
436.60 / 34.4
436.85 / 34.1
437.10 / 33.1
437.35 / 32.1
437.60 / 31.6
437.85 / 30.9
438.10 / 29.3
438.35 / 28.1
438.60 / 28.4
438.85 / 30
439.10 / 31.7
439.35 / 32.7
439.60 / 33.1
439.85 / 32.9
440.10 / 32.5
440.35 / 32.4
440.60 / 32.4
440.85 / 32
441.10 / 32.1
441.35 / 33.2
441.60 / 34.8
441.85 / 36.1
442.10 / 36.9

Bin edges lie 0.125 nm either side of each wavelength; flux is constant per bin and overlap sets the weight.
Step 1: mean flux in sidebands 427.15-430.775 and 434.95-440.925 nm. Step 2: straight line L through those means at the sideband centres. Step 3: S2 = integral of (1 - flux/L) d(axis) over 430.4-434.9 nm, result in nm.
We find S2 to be 0.08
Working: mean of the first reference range 25.8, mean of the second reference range 32.2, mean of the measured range 28.1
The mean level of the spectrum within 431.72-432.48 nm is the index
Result 29.8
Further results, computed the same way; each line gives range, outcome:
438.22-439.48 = 30.2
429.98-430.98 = 21.7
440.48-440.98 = 32.2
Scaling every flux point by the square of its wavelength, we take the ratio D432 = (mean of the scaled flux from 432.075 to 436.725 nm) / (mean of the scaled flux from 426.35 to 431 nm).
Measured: 1.24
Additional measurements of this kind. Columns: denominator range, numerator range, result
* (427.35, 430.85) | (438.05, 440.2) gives 1.27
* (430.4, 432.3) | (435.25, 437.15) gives 1.38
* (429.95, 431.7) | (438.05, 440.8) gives 1.42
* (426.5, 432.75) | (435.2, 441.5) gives 1.27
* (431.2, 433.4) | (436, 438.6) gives 1.13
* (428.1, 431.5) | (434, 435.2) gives 1.27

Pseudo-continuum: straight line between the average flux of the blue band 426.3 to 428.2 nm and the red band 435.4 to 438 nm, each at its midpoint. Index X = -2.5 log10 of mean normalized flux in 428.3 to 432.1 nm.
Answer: 0.184 mag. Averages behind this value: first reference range 28.1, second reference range 33.3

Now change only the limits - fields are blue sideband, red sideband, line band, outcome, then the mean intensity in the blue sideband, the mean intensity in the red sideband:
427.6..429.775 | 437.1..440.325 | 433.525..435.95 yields -0.06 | 27.1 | 31.2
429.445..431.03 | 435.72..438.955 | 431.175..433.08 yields -0.13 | 23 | 32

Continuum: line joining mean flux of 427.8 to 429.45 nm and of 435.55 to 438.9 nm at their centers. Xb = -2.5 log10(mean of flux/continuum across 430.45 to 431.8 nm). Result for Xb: 0.21 mag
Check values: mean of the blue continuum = 27.2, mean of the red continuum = 32.1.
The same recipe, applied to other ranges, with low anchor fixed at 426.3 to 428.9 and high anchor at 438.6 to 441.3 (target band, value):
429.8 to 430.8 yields 0.275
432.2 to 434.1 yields -0.013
